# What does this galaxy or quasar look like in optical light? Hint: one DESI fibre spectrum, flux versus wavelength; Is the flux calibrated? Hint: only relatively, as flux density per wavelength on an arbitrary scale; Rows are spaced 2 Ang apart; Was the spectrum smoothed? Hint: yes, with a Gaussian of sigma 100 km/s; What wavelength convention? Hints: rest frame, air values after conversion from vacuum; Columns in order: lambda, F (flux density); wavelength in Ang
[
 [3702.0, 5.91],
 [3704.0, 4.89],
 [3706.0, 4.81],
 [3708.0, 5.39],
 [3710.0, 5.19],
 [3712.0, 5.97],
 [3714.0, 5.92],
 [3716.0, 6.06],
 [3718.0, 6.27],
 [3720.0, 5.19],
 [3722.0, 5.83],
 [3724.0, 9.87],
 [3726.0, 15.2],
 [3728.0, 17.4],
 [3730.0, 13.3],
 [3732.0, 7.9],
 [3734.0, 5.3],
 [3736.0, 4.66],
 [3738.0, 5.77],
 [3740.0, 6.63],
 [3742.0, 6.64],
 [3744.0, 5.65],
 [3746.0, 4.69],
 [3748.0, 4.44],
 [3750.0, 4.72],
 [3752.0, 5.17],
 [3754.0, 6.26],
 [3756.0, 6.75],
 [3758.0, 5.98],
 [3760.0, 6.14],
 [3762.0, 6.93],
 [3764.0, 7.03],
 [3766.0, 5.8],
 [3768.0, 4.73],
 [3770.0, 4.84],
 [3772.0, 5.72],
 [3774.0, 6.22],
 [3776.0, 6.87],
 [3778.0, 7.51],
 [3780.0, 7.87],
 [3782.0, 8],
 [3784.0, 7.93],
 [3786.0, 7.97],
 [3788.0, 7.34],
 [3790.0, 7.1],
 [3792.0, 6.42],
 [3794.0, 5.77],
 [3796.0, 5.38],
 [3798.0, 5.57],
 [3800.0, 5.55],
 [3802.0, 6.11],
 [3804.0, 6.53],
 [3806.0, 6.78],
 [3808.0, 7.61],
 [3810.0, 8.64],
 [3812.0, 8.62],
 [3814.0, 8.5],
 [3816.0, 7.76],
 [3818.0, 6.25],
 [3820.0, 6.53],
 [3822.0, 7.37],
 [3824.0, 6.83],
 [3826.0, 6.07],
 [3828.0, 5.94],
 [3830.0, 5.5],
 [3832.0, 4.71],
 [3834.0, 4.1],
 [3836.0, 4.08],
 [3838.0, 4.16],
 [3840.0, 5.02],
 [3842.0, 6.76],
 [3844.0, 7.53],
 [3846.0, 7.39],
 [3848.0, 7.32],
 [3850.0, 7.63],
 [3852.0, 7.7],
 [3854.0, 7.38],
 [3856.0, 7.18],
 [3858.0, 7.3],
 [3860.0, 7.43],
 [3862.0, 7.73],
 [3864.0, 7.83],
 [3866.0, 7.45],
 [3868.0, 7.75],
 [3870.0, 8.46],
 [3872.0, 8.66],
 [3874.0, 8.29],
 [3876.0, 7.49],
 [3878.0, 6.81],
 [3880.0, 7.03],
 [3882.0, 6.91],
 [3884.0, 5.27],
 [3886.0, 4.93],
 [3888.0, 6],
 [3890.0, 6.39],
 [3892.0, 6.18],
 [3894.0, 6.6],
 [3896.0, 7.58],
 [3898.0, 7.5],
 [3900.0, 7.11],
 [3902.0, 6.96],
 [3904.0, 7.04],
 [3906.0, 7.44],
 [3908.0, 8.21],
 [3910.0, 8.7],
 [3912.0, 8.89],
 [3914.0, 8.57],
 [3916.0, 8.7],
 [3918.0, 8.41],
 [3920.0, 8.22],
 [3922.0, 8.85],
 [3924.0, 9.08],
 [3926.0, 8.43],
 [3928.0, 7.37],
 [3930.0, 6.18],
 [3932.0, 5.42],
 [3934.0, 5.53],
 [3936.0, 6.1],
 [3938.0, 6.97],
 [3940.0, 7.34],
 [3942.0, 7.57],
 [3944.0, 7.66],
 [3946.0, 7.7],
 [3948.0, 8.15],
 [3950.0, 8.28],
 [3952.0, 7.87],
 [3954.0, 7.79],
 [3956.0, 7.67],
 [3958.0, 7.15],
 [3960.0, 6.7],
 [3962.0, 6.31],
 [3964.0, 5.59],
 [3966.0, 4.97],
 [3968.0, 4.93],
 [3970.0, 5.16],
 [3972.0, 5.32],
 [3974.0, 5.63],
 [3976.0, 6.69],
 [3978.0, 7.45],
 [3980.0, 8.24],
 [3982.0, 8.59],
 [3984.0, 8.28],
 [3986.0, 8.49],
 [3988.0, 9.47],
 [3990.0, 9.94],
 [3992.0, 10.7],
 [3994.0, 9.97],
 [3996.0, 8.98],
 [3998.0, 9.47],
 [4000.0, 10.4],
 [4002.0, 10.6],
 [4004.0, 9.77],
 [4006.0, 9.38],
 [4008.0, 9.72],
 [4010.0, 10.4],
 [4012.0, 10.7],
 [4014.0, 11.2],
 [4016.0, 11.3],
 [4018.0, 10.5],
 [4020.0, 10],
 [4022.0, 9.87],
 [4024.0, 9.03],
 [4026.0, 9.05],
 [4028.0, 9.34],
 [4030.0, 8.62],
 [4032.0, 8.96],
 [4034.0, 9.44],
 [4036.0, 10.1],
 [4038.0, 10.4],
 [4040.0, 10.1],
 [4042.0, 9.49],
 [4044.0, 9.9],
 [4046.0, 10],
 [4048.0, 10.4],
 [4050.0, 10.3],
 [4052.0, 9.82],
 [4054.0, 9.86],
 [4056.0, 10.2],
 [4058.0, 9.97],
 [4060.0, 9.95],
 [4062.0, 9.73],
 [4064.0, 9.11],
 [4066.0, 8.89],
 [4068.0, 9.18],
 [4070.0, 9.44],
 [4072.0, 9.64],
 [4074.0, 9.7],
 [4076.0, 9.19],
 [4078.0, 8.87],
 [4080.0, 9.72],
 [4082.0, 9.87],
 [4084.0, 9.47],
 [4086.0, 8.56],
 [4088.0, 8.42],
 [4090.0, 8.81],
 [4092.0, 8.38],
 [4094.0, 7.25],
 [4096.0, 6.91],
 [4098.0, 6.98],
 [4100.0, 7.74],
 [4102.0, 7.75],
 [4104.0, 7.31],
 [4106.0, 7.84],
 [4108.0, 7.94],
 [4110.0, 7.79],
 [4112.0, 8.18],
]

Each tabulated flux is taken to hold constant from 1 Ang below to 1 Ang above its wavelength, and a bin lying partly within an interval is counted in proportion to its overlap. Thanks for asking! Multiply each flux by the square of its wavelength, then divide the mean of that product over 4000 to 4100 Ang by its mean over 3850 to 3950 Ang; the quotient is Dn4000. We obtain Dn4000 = 1.38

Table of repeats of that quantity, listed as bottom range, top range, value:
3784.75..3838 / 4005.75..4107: 1.64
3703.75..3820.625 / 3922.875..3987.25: 1.14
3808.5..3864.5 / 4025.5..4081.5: 1.59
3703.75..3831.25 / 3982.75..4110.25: 1.59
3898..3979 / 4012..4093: 1.42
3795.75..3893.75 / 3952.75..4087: 1.46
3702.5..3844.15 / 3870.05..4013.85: 1.28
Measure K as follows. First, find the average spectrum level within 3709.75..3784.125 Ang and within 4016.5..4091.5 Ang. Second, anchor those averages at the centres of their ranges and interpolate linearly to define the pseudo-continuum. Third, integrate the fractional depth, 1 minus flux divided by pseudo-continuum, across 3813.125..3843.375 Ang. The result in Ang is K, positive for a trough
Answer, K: 6.45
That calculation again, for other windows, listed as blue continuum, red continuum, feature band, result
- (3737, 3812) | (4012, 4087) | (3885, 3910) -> 3.1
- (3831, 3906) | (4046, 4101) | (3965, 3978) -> 3.9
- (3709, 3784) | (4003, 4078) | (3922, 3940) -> 3.5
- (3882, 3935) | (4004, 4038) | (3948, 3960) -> 0.9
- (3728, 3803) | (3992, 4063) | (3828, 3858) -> 5.4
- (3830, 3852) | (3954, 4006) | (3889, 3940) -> -3.6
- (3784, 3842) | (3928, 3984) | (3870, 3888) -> -1.0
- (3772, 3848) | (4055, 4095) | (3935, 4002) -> 4.2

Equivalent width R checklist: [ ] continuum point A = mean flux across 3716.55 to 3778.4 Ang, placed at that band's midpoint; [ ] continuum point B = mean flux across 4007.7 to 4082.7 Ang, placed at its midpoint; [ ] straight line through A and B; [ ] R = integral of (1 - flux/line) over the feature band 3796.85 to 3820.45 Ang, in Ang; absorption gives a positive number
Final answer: 1.5 Ang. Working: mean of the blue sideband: 6.94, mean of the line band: 7.04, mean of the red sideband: 9.79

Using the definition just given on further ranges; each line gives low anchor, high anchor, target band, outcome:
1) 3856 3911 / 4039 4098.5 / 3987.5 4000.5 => -2.13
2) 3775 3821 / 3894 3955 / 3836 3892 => 3.07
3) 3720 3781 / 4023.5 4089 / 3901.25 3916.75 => 0.49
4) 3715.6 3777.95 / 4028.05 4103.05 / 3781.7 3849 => 7.77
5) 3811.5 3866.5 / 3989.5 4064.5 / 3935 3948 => 1.79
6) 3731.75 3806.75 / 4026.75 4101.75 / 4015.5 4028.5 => -1.52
